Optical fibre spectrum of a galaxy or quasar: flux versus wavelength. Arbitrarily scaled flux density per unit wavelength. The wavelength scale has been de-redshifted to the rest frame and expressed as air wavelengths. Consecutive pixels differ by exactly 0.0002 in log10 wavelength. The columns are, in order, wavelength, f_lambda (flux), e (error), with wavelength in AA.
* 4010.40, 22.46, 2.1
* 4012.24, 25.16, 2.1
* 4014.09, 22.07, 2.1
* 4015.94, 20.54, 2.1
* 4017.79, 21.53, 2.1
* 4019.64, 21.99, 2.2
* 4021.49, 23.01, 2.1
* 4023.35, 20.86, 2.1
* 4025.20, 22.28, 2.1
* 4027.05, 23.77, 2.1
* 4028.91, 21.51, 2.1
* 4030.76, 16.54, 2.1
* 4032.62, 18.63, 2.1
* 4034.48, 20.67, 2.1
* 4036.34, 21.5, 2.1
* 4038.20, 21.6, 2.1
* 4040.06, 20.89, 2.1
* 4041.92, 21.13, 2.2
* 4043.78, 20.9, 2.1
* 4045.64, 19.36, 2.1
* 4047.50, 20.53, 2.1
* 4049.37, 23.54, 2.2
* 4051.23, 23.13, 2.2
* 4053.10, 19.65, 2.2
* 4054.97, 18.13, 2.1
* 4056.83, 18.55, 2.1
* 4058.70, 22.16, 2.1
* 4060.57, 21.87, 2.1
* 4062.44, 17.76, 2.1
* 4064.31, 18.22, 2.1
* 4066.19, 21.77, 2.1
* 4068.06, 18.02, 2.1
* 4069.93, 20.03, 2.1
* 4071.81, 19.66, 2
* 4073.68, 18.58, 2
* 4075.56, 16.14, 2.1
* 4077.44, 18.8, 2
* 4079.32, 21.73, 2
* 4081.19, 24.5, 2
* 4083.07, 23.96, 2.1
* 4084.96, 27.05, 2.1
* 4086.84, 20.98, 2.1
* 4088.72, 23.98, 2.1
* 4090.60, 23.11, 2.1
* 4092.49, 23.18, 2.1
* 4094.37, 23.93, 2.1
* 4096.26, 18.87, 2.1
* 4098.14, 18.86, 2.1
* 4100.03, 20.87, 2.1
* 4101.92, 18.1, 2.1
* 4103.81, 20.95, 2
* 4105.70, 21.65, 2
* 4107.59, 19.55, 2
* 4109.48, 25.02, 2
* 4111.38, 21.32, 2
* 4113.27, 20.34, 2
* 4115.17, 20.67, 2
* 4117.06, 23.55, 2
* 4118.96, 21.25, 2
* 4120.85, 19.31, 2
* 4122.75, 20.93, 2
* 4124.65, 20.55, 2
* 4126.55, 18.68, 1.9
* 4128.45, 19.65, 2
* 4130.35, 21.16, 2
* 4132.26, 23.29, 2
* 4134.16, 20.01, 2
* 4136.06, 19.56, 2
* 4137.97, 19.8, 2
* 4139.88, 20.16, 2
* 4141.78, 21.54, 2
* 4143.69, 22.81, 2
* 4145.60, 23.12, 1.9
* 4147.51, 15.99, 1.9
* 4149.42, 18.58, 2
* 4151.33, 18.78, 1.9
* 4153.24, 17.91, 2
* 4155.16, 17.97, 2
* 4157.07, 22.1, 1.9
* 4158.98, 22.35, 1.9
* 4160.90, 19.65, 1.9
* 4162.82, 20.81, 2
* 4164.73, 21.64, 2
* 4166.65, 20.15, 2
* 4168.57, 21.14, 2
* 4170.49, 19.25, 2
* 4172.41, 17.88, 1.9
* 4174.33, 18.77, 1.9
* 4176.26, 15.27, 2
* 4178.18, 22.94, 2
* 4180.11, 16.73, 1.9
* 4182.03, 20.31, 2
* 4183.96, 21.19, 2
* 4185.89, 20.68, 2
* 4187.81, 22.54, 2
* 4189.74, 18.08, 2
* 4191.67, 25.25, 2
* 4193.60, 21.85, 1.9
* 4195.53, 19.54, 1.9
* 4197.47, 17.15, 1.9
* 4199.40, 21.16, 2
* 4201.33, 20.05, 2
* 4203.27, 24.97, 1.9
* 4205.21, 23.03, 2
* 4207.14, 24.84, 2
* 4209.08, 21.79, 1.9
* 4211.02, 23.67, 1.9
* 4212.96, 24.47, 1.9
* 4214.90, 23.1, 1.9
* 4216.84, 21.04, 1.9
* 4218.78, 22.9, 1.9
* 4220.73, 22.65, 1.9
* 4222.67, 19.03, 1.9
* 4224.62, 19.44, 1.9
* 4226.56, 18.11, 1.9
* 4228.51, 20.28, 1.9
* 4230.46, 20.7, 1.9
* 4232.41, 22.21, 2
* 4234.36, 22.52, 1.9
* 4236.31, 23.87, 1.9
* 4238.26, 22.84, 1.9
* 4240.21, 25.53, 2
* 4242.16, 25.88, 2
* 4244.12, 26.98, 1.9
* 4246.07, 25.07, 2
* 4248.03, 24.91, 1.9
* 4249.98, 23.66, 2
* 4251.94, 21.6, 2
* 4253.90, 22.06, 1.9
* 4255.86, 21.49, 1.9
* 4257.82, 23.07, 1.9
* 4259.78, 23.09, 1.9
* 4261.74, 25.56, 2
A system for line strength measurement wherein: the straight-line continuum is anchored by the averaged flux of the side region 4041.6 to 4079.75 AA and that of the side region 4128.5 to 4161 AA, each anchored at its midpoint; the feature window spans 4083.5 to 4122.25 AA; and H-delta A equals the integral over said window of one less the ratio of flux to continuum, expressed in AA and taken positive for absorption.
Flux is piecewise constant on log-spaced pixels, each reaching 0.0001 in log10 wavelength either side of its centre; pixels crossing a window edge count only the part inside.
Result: -3.0 AA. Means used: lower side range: 19.9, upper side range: 20.3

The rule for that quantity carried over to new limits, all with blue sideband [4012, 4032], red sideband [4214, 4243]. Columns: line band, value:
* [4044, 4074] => 2.1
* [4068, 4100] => 0.5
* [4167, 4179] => 1.5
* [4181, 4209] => 0.6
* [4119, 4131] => 0.9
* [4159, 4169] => 0.5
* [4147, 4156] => 1.6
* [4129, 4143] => 0.6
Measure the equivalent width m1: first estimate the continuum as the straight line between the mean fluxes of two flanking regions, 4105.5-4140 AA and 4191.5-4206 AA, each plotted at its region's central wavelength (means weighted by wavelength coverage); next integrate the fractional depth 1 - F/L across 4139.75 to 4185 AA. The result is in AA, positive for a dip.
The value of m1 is 2.7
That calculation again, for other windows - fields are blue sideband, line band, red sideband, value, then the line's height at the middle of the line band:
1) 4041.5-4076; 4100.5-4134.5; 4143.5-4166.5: -1.5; 20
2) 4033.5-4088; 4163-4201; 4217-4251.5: 3.4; 22.1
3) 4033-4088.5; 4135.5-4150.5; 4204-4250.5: 1.1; 21.8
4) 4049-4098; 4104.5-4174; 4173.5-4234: 1.9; 21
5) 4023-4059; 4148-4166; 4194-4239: 1.3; 21.4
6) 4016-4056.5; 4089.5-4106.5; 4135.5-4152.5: -0.5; 20.4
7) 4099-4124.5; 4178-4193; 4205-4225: 0.8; 22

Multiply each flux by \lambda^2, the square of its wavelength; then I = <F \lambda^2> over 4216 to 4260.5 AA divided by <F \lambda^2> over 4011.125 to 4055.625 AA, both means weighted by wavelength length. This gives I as 1.2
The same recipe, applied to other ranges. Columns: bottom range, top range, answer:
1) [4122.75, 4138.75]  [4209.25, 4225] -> 1.13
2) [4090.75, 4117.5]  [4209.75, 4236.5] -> 1.08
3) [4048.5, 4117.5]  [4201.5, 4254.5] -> 1.16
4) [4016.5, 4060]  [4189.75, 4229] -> 1.12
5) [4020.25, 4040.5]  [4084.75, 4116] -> 1.06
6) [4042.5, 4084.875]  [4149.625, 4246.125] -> 1.11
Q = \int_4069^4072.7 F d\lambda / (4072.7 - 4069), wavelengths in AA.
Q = 19.8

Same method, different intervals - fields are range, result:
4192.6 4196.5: 20.7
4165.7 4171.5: 20.2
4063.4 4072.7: 19.5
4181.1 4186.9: 20.8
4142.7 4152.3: 19.9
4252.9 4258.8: 22.2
